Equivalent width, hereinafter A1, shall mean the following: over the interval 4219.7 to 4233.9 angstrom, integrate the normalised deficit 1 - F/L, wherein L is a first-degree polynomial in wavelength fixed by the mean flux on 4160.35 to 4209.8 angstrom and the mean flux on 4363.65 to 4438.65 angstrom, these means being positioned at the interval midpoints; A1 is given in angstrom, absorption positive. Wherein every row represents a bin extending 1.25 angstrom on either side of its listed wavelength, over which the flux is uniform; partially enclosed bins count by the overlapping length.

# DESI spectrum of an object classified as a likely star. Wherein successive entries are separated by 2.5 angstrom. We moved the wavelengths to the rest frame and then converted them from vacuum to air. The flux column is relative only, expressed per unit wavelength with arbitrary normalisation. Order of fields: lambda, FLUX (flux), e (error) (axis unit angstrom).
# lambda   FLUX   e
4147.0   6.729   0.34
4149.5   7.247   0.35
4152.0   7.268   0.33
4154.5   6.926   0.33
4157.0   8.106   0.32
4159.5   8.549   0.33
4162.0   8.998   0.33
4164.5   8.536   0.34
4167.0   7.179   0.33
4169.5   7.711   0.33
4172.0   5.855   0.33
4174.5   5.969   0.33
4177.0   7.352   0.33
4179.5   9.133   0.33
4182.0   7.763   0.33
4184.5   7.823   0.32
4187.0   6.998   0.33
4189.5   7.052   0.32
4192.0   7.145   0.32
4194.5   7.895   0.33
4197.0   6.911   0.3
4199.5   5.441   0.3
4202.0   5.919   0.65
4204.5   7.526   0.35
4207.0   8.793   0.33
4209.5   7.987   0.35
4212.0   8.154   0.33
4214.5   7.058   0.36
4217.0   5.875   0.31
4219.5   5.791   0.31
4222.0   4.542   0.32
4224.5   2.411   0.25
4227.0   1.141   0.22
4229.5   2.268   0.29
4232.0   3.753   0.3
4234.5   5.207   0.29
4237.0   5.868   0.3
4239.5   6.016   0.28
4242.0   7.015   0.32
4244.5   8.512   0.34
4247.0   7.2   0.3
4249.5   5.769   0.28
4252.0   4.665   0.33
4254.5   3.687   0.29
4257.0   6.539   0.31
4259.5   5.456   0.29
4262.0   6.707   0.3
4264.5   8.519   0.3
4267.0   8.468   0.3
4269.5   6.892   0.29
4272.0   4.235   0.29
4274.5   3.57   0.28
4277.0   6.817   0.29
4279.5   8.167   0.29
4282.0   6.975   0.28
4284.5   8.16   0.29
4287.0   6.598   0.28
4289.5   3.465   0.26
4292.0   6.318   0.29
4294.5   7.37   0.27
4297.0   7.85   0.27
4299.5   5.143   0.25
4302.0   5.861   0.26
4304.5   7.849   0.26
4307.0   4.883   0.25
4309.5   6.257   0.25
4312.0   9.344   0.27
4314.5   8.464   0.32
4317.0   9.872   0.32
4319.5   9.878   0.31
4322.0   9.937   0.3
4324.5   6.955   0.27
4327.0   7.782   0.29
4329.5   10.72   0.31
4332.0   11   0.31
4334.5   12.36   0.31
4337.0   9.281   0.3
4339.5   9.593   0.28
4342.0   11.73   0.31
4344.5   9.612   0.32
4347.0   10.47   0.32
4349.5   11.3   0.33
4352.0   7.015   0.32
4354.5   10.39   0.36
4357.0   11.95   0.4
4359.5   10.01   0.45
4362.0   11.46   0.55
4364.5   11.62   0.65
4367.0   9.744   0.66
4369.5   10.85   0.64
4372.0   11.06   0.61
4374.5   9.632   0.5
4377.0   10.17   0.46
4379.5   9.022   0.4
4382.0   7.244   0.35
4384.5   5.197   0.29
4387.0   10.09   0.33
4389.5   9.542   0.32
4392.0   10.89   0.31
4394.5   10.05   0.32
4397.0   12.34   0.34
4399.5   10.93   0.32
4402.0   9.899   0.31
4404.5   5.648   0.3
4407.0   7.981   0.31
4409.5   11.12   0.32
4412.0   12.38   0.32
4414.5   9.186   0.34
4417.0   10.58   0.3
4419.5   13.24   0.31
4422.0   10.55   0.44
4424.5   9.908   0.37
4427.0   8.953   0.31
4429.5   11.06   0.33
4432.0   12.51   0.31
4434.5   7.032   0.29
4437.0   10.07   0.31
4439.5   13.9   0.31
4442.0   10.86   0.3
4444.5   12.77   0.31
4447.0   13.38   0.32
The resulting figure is 8.5 angstrom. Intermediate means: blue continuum 7.4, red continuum 9.96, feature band 3.15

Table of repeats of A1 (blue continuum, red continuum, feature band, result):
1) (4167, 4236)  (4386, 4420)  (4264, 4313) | 8.5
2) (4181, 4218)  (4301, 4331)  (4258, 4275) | 3.0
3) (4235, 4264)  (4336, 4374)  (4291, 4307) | 3.0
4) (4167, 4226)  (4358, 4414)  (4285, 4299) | 3.3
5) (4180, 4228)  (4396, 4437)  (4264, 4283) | 2.6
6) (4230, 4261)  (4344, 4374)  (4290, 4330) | 3.9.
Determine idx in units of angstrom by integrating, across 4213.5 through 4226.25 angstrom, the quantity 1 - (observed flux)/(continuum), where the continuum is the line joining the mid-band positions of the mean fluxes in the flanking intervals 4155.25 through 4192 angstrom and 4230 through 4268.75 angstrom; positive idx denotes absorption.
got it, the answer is 3.4 angstrom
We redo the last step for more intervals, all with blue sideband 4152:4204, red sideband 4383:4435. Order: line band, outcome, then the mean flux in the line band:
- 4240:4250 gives 1.2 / 7.14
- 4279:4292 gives 3.1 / 6.55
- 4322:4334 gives -0.4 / 9.4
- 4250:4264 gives 4.5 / 5.6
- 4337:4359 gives -2.1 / 10.2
